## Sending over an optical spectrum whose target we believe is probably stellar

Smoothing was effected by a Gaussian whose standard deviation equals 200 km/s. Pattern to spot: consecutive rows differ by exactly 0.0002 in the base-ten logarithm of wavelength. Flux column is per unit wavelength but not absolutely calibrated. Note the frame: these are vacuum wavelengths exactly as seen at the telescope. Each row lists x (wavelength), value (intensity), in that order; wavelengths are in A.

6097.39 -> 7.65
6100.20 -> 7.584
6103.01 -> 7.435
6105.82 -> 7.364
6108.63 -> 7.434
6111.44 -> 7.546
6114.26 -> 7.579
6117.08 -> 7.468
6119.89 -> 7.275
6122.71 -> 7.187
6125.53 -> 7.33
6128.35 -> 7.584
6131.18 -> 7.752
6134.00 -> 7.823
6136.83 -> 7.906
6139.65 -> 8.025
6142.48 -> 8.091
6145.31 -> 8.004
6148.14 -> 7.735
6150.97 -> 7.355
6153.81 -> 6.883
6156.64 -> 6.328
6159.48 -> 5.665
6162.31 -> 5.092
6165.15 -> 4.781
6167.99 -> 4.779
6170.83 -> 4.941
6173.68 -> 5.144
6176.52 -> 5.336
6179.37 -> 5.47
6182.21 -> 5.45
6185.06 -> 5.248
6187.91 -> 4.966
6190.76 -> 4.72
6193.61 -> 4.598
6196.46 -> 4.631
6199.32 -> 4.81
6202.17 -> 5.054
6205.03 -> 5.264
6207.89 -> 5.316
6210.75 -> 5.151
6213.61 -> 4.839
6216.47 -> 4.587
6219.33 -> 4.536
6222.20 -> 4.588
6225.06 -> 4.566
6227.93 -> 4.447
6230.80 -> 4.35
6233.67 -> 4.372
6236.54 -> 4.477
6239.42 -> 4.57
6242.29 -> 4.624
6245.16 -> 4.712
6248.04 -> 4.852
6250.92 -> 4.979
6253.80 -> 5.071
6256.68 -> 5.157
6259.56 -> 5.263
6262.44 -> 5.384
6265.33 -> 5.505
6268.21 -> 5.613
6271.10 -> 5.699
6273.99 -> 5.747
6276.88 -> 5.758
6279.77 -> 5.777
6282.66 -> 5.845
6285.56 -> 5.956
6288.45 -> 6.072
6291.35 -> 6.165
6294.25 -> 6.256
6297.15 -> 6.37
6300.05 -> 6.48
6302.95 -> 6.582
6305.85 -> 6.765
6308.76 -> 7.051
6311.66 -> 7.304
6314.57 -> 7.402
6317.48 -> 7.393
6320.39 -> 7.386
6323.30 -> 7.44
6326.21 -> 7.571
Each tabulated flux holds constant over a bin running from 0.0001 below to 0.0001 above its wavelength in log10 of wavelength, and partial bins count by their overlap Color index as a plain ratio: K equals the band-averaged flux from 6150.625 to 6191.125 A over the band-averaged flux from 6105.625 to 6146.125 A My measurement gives 0.7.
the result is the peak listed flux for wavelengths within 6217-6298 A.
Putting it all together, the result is 6.37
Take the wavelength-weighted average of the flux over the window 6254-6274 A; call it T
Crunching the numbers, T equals 5.44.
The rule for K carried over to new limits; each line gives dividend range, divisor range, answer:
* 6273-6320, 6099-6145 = 0.85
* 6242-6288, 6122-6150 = 0.70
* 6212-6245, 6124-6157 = 0.60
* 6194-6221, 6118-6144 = 0.64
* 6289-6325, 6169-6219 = 1.37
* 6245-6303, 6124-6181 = 0.86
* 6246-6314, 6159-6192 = 1.15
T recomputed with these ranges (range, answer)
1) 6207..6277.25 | 4.95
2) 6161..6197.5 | 5.02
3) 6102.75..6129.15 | 7.42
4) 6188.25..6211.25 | 4.94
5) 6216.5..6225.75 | 4.57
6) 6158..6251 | 4.87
